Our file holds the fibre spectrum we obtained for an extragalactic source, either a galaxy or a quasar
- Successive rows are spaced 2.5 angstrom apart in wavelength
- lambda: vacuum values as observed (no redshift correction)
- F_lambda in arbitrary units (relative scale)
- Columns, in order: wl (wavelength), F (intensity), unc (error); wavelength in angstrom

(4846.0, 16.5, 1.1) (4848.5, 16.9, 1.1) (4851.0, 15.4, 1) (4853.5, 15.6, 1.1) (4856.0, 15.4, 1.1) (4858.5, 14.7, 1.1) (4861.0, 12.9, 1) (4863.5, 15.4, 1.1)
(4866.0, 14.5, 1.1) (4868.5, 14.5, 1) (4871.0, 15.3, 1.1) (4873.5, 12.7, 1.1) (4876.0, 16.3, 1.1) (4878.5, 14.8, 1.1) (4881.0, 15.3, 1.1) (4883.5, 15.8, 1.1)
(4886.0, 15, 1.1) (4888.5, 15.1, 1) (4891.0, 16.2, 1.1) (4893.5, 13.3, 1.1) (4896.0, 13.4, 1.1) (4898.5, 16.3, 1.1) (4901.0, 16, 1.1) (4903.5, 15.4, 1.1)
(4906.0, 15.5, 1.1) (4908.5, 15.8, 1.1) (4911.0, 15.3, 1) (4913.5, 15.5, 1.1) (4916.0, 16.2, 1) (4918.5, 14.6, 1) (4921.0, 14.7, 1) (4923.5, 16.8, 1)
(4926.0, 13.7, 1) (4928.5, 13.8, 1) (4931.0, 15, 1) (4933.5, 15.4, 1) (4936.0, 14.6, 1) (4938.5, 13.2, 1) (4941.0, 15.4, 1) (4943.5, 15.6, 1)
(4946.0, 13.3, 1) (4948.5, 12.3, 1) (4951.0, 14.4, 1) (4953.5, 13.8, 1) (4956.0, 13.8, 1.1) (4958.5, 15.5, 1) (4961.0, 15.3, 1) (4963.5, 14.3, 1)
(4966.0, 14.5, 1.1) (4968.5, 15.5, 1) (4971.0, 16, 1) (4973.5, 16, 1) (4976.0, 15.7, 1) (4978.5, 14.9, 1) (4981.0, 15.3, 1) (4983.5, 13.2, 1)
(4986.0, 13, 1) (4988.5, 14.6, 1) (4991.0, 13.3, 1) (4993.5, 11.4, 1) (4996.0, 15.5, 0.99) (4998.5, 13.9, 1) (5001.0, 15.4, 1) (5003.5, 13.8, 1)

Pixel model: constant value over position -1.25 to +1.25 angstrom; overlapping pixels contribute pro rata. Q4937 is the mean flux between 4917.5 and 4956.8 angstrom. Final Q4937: 14.4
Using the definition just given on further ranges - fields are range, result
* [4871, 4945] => 15.1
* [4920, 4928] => 15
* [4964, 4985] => 15.1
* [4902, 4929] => 15.3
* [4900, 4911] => 15.6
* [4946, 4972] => 14.5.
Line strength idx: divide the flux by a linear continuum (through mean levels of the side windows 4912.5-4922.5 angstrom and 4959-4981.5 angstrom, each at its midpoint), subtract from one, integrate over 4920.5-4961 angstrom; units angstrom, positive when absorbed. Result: 2.1 angstrom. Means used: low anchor 15.3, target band 14.5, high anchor 15.3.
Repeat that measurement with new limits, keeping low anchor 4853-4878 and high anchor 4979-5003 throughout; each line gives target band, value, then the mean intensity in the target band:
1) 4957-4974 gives -1.35 angstrom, 15.2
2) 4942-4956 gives 0.32 angstrom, 13.9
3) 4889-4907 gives -0.78 angstrom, 15.1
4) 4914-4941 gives -0.94 angstrom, 14.8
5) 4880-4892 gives -0.73 angstrom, 15.5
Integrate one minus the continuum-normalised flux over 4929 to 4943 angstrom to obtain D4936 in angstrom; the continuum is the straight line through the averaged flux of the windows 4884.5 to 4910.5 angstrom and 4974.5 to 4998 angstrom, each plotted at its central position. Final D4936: 0.0 angstrom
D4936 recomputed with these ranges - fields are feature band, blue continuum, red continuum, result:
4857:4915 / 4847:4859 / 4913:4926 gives 1.95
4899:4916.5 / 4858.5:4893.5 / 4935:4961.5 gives -1.31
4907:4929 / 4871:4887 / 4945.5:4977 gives -0.53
